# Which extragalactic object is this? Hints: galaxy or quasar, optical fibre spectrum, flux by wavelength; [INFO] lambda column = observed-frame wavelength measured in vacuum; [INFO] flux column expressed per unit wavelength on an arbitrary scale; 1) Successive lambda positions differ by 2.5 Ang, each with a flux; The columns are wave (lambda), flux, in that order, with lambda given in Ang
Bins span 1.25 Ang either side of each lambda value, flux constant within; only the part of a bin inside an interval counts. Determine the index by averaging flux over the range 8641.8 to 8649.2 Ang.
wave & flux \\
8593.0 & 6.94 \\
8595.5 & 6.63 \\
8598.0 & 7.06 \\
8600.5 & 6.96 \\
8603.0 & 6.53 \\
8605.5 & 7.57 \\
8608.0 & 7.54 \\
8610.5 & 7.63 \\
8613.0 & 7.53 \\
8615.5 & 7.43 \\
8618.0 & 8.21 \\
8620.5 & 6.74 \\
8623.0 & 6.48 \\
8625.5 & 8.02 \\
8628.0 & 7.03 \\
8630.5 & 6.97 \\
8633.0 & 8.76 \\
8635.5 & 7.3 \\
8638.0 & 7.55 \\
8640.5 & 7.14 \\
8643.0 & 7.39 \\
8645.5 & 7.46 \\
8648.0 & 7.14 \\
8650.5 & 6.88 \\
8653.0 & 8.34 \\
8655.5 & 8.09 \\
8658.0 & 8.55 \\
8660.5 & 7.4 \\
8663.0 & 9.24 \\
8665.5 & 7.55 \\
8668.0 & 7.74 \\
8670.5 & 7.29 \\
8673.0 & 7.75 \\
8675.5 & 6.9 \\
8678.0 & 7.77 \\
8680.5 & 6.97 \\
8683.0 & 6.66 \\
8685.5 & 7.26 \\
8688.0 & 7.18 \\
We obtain 7.33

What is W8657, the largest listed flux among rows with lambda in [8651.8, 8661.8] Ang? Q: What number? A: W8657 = 8.55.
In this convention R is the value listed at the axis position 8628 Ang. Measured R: 7.03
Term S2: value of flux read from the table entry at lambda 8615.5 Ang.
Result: 7.43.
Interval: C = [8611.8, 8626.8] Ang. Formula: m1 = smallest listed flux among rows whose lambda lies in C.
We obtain 6.48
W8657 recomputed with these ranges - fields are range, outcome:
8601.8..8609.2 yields 7.57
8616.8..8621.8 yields 8.21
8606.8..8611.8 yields 7.63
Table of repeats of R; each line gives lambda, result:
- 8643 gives 7.39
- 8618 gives 8.21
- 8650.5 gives 6.88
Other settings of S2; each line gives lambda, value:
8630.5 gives 6.97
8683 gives 6.66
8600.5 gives 6.96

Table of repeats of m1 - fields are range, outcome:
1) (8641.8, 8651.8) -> 6.88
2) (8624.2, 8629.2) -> 7.03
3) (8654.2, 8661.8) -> 7.4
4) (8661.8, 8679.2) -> 6.9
